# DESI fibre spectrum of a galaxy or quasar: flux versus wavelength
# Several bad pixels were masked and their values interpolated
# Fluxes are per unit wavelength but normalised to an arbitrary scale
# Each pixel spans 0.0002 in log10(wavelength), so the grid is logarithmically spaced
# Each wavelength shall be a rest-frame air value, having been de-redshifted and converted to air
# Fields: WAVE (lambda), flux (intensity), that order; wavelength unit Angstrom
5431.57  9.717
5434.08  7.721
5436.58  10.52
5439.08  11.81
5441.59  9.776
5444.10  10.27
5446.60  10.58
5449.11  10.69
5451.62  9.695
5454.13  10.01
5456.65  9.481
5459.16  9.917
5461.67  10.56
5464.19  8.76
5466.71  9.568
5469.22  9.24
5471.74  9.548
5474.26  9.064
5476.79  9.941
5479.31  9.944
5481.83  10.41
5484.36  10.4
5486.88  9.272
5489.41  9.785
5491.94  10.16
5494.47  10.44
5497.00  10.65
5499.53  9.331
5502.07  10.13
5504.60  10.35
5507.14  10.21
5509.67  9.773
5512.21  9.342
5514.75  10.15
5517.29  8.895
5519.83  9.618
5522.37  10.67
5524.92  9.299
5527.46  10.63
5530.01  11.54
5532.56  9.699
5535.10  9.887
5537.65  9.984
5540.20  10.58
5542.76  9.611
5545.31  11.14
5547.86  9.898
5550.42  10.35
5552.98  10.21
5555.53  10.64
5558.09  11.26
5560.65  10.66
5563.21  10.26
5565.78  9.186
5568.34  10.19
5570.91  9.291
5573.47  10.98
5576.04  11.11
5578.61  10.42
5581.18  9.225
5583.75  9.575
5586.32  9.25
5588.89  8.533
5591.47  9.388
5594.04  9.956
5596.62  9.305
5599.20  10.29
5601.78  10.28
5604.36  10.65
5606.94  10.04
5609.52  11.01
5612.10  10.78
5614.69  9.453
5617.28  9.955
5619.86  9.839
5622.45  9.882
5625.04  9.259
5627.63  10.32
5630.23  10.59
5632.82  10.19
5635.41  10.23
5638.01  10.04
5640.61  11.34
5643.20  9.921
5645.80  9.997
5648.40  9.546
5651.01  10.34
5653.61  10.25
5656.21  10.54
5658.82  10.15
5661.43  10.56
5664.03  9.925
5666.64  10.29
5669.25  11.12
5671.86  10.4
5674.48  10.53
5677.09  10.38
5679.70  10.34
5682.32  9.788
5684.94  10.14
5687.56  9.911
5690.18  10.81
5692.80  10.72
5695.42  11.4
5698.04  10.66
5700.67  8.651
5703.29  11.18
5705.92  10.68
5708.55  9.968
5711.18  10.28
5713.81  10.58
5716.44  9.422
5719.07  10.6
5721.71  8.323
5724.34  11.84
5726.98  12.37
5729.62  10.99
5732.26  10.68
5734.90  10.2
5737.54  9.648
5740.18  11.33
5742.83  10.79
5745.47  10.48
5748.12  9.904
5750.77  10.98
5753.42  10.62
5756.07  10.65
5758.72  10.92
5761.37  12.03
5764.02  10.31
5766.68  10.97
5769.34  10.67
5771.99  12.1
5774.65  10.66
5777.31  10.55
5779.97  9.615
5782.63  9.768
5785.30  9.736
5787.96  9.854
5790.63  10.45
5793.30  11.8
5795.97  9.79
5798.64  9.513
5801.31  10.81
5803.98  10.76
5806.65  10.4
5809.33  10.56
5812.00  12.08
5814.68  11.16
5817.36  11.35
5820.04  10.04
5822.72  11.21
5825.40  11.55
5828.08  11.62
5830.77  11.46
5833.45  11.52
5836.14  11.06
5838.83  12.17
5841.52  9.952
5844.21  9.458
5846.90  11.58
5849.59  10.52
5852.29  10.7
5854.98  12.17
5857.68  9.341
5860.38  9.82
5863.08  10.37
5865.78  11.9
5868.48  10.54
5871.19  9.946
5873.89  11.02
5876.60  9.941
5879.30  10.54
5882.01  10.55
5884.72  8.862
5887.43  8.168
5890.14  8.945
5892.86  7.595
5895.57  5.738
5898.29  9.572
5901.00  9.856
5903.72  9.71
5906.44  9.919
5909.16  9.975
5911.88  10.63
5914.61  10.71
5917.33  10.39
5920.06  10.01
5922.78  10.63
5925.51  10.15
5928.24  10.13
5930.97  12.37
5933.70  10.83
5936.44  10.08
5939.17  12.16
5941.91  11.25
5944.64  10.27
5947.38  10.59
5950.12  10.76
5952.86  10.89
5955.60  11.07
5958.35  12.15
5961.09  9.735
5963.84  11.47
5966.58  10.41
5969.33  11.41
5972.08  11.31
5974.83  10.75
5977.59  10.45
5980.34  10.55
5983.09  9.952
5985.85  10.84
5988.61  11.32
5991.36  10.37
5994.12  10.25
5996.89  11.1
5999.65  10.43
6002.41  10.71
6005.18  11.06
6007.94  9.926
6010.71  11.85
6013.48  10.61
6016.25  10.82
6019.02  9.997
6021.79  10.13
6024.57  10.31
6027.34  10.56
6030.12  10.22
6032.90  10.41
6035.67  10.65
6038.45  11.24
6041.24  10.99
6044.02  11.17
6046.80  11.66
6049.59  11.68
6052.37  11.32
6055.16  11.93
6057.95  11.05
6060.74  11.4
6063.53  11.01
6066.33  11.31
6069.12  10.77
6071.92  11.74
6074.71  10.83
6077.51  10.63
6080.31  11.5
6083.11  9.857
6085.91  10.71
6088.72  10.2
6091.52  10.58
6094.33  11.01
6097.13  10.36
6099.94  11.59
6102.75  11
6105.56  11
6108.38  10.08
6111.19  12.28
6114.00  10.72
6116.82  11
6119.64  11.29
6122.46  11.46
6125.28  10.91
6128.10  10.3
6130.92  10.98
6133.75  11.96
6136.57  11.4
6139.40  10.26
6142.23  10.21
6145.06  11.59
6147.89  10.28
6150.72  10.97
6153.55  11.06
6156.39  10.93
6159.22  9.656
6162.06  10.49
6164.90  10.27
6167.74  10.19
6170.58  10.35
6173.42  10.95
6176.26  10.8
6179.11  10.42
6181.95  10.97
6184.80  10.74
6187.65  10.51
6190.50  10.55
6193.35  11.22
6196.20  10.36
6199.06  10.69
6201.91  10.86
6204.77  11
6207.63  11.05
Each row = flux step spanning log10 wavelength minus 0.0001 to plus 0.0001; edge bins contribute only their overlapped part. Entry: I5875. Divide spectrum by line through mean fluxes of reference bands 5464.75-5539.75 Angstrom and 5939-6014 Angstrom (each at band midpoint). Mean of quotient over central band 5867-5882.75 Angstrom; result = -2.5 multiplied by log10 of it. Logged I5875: 0.02 mag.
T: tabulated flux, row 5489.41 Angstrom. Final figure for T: 9.785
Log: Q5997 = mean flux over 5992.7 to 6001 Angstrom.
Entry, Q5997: 10.6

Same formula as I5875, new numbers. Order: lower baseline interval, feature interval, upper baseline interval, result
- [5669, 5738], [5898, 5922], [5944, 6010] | 0.058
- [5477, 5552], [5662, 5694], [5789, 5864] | 0.011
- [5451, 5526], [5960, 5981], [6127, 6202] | -0.034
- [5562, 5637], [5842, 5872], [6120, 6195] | -0.024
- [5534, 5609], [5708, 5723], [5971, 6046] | 0.045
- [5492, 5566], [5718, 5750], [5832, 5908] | -0.053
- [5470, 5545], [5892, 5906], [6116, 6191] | 0.209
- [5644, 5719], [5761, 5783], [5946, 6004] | -0.028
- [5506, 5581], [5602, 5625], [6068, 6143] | 0.012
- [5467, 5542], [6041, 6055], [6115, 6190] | -0.080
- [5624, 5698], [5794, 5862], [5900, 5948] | -0.037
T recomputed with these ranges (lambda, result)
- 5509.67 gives 9.773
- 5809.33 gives 10.56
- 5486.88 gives 9.272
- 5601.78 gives 10.28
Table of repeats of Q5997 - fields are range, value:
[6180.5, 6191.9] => 10.7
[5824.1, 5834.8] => 11.5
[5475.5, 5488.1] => 9.99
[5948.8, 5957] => 10.9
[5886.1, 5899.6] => 7.99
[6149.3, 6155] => 11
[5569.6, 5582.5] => 10.2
